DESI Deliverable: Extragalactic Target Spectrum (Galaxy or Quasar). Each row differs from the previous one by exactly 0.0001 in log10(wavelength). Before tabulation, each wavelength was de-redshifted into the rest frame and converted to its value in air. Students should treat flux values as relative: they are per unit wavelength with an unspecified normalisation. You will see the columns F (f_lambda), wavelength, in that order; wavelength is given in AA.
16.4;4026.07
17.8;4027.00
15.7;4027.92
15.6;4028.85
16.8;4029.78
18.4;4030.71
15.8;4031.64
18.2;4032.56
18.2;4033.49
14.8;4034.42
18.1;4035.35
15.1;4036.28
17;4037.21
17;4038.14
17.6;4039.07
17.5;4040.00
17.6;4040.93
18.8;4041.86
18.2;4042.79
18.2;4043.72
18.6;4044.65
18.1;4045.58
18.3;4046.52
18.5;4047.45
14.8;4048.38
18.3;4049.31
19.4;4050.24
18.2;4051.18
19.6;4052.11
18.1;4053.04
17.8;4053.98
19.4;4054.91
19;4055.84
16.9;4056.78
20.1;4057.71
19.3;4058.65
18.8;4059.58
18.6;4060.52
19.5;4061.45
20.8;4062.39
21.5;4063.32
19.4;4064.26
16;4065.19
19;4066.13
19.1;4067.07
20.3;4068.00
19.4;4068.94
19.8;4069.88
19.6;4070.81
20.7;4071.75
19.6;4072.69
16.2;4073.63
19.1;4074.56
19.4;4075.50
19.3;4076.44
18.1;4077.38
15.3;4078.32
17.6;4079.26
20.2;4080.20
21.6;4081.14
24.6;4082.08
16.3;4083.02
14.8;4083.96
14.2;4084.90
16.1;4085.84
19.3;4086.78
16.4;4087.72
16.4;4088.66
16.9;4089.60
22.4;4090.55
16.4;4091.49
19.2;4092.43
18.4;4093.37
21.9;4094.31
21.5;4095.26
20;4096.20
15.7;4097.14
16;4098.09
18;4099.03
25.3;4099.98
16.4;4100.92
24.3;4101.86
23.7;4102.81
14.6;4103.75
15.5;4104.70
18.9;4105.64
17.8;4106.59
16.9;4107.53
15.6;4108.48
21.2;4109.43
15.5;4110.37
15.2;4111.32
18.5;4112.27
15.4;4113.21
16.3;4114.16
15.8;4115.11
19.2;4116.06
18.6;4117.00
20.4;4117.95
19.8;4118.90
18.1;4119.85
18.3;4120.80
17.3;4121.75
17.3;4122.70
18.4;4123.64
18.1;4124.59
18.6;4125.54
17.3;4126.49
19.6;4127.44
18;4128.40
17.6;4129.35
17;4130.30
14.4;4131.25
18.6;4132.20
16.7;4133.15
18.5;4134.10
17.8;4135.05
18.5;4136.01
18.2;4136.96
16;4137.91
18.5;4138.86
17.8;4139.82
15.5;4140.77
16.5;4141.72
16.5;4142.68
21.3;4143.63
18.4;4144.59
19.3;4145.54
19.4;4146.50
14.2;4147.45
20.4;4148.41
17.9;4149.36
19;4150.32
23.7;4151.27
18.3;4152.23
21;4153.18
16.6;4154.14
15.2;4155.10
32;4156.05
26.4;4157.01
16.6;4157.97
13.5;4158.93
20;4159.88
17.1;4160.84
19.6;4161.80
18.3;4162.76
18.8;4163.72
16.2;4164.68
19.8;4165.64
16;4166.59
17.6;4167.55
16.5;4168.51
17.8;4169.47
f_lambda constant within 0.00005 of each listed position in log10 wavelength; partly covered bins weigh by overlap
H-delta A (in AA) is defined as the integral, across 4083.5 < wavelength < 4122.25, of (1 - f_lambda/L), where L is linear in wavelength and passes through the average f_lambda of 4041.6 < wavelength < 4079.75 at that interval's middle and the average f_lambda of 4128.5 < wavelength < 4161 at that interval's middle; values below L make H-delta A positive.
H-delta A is 1.03 AA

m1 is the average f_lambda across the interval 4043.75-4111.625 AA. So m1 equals 18.6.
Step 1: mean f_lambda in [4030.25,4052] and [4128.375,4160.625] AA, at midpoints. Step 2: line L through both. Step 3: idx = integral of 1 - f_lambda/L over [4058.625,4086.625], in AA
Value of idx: -1.4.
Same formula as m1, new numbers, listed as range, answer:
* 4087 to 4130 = 18.3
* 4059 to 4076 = 19.3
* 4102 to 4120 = 17.8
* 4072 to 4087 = 18.2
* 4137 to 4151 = 18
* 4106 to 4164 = 18.2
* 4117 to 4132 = 18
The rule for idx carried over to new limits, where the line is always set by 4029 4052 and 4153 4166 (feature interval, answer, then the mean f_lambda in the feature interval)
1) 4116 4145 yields 1.4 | 17.9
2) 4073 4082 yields -0.4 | 18.8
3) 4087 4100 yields -0.2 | 18.7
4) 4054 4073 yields -1.5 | 19.3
